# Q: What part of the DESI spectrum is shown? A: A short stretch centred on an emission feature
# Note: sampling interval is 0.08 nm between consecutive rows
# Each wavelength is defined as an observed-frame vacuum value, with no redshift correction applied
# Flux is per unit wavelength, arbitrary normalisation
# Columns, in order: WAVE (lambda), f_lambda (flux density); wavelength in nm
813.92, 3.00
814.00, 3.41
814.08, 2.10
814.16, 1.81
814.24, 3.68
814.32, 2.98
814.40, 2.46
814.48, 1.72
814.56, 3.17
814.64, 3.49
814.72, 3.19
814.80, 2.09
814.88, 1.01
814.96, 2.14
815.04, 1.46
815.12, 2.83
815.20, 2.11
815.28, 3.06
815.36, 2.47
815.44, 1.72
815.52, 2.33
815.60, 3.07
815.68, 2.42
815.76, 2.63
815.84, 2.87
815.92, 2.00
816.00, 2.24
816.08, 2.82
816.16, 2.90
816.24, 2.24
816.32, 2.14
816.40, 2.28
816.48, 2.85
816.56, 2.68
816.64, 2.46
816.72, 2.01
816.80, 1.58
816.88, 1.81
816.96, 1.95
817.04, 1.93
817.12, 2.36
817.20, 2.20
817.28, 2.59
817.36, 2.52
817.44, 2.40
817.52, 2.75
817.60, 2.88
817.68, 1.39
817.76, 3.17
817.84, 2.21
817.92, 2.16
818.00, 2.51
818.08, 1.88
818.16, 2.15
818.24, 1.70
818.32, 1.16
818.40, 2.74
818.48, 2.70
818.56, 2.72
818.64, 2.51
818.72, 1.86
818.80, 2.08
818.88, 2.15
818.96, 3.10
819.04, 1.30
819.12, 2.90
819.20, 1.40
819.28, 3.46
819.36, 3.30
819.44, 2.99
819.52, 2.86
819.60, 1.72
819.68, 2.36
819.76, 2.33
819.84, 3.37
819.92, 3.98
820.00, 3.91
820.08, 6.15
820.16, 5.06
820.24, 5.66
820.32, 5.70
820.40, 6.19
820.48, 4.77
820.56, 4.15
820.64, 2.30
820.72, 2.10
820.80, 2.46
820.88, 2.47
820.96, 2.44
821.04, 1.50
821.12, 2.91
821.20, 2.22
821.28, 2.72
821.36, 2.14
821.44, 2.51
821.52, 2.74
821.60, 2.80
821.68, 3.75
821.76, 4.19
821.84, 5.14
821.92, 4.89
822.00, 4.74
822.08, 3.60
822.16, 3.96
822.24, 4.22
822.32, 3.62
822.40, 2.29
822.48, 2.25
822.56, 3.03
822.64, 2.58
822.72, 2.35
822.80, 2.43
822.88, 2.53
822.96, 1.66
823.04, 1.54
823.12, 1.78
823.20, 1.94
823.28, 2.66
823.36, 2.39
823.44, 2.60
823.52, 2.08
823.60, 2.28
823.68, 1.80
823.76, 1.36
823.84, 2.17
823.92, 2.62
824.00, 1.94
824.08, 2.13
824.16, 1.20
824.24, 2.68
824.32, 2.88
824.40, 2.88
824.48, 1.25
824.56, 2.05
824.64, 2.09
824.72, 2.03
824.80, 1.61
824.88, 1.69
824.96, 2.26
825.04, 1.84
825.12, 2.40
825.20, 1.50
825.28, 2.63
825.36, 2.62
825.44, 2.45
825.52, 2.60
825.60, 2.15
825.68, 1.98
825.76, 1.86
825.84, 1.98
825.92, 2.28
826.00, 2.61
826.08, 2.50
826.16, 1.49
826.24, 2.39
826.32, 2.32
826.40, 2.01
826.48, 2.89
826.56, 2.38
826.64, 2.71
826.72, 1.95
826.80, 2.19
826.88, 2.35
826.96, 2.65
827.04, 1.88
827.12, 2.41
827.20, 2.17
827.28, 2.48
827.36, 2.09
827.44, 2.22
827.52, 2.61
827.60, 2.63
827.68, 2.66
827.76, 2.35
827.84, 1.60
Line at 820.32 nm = [S II]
